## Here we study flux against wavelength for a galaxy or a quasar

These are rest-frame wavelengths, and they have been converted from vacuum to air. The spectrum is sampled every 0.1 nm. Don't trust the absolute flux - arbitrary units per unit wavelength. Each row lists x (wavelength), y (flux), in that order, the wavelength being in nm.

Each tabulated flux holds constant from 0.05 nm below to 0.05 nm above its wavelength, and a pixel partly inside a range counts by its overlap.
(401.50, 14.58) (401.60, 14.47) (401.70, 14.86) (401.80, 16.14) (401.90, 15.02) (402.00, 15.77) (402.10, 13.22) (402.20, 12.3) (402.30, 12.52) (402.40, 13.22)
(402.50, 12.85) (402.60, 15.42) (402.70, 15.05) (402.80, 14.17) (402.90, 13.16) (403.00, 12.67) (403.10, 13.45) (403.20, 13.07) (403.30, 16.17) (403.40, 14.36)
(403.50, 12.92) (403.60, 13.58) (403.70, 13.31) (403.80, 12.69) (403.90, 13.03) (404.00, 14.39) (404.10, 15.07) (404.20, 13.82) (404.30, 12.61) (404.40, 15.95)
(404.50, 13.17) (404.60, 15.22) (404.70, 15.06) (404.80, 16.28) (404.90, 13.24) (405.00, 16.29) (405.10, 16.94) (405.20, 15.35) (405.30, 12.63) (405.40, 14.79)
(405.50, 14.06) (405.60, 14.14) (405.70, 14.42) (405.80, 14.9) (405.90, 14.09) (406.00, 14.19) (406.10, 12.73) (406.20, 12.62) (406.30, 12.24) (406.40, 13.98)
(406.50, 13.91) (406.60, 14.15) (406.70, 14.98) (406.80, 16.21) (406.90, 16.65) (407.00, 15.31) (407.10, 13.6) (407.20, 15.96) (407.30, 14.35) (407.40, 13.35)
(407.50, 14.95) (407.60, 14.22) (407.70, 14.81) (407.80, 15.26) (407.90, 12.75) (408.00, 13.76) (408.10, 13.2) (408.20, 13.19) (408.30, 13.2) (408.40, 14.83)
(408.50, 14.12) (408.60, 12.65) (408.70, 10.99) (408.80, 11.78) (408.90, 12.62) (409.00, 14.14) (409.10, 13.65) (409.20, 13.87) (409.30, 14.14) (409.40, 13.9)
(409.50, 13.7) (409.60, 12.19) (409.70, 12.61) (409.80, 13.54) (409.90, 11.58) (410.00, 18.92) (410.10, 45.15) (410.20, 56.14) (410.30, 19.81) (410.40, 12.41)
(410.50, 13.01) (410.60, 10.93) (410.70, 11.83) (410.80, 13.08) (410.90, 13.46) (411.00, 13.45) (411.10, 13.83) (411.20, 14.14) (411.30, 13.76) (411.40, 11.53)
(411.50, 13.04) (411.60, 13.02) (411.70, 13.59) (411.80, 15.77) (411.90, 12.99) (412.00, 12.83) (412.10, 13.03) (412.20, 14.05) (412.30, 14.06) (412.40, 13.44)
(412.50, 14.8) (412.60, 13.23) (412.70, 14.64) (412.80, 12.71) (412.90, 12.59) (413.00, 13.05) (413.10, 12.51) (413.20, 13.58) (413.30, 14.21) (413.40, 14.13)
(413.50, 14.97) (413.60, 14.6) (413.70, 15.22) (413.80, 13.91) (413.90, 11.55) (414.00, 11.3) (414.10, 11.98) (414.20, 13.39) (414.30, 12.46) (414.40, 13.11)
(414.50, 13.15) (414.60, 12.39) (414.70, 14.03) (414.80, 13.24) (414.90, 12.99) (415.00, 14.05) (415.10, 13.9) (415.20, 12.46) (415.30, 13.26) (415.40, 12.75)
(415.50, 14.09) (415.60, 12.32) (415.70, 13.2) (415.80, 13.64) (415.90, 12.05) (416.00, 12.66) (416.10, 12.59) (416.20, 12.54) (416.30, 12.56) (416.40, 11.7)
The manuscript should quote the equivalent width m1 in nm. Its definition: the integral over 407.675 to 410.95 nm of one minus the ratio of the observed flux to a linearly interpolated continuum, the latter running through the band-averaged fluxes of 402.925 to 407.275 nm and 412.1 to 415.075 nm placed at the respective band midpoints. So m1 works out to -0.464 nm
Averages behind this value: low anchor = 14.3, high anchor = 13.4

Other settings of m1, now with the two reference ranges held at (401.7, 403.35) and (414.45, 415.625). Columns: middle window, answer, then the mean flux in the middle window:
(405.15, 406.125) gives -0.02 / 14.2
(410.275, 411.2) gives 0.01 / 13.4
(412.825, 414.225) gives 0.00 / 13.3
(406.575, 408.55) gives -0.10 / 14.4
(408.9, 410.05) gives -0.02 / 13.8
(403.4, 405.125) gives -0.05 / 14.3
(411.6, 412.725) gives -0.03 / 13.8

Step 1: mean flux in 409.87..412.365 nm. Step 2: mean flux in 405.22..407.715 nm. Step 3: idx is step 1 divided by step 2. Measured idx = 1.16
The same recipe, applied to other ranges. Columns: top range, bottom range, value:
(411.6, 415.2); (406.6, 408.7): 0.94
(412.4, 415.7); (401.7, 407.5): 0.94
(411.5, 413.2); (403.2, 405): 0.95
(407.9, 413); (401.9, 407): 1.05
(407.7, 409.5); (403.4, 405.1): 0.94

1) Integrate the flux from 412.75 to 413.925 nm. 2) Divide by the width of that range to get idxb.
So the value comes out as 13.6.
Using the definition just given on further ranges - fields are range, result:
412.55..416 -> 13.2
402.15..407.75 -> 14.2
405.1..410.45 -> 15.4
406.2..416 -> 14.3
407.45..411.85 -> 15.3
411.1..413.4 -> 13.5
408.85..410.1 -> 15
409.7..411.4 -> 18.1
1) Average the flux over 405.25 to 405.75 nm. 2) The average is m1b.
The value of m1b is 14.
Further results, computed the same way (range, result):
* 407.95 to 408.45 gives 13.6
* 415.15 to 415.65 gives 13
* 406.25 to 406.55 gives 13.4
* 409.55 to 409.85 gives 12.8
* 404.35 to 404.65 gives 14.8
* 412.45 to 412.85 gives 13.8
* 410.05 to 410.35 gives 40.4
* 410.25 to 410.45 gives 16.1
